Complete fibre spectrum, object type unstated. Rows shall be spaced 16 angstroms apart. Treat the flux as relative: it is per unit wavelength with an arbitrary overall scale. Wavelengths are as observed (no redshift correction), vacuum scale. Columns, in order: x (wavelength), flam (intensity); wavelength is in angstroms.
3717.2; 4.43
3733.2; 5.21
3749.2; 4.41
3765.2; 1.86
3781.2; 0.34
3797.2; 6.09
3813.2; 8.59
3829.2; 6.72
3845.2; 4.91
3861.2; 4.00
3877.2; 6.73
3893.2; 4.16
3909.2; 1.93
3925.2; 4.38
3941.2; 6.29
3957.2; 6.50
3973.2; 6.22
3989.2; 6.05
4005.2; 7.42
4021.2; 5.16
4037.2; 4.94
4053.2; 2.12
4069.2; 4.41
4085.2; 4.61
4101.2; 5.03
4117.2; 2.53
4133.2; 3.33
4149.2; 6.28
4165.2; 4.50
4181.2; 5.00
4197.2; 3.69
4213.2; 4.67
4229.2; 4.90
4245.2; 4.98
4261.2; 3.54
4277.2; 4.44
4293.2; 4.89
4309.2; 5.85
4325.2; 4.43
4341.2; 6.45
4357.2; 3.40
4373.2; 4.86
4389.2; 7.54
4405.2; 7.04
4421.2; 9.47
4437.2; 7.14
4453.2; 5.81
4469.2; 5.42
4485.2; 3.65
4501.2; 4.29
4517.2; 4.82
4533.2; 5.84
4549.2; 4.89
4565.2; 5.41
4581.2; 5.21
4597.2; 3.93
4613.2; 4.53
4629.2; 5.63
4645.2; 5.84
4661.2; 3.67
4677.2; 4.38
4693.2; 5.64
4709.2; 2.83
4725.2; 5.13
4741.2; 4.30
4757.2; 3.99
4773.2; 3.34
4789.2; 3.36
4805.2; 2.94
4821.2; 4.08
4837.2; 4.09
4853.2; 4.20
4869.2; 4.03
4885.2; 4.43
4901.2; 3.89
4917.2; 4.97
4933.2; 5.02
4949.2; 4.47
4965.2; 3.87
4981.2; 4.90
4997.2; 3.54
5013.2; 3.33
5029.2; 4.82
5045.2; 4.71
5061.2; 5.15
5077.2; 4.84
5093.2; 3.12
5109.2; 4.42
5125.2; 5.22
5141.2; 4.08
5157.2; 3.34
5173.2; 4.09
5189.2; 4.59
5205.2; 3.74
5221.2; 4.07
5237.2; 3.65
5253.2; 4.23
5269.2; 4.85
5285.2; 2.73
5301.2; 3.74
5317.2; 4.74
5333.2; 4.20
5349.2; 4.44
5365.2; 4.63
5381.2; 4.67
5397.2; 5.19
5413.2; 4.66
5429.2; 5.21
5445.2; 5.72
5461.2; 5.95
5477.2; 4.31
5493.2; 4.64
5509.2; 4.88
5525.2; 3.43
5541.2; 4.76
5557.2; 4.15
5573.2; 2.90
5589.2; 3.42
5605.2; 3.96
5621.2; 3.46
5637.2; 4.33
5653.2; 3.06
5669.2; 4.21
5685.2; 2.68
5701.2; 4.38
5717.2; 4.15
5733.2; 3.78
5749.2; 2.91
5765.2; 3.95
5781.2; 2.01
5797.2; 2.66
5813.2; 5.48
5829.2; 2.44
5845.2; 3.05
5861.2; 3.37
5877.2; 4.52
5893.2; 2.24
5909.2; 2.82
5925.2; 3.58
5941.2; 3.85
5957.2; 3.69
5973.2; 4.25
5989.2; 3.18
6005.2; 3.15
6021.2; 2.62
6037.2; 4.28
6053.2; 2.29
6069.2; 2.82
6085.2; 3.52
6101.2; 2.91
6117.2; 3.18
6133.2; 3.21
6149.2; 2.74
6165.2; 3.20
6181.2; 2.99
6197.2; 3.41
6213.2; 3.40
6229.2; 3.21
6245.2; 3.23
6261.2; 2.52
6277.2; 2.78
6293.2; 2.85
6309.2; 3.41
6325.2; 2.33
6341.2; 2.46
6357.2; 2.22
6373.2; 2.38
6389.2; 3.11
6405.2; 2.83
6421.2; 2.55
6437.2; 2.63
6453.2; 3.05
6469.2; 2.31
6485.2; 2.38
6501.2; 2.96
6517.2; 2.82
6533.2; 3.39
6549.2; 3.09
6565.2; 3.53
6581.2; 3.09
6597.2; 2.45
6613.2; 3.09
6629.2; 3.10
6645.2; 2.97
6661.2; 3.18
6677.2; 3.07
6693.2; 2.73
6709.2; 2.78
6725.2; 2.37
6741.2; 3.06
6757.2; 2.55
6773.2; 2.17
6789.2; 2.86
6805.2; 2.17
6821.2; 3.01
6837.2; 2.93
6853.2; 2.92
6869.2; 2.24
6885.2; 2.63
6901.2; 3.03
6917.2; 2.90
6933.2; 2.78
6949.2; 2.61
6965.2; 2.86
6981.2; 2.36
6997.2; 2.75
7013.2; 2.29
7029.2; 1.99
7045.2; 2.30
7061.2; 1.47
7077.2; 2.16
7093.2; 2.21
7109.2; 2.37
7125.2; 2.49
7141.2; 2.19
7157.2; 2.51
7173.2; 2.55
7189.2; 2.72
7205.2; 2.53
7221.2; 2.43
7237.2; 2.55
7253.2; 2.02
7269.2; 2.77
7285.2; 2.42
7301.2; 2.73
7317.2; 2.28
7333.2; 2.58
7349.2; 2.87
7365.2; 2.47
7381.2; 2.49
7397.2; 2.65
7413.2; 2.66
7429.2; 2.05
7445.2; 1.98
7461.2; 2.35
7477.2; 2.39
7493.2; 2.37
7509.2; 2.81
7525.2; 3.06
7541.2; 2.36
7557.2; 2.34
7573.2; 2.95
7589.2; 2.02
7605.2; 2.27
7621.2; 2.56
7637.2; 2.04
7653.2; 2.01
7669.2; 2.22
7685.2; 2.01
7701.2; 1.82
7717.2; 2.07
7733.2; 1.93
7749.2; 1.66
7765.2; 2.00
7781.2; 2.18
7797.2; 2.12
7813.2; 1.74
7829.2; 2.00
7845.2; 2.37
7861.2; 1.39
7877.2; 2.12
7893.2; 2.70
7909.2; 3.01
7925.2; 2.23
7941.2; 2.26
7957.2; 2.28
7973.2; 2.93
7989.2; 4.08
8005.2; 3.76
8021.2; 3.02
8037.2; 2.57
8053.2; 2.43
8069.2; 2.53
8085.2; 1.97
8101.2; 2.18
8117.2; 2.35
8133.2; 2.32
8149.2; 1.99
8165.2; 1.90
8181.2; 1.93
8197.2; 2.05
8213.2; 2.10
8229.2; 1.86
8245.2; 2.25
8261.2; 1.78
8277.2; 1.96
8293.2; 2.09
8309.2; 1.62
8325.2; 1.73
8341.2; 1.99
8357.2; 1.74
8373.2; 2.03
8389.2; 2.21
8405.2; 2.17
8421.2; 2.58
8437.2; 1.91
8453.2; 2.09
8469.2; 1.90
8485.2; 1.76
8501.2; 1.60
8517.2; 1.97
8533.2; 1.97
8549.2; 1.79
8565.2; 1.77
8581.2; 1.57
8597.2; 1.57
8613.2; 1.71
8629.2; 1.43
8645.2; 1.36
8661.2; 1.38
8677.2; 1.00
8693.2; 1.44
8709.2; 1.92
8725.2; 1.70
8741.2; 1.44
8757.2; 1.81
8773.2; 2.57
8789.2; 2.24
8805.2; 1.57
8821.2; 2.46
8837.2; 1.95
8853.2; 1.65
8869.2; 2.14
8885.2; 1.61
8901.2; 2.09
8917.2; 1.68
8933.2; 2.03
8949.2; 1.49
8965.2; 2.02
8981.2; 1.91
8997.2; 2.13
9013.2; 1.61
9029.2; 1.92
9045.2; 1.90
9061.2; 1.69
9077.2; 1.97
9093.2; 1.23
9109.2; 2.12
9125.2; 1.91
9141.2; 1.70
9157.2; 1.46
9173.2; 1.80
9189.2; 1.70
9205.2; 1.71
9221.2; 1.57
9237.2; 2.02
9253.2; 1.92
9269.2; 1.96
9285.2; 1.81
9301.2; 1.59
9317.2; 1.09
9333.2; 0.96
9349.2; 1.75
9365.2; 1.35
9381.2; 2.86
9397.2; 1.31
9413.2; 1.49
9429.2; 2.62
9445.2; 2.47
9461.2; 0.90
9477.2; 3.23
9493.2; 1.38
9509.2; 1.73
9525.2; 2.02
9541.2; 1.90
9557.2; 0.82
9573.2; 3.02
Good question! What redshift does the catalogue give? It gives 1.86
